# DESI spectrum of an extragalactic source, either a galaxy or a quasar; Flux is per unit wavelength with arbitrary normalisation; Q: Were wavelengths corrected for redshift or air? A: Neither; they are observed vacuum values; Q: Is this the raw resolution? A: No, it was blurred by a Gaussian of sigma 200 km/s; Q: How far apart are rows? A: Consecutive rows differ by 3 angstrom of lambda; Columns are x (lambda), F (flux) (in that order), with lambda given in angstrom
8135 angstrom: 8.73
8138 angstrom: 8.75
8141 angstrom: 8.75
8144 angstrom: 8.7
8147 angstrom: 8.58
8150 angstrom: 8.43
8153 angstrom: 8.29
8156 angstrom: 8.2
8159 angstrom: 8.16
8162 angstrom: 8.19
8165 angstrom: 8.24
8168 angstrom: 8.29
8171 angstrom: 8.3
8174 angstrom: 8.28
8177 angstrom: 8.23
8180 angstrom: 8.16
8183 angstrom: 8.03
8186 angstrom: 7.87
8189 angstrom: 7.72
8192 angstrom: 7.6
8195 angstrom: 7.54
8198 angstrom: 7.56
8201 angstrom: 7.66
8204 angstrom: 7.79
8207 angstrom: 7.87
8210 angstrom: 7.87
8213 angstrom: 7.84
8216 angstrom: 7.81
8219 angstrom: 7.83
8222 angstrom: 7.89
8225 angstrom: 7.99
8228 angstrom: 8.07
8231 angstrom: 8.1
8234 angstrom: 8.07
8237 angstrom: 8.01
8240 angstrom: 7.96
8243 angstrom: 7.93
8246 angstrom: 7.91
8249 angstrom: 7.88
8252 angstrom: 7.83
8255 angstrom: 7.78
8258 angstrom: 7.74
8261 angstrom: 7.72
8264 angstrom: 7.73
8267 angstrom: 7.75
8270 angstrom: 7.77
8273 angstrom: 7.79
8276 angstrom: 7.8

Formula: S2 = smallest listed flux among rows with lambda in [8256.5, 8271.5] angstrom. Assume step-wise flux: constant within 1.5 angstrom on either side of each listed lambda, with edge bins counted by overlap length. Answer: 7.72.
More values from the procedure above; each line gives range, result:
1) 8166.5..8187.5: 7.87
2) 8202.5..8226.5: 7.79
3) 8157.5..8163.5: 8.16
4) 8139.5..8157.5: 8.2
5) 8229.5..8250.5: 7.88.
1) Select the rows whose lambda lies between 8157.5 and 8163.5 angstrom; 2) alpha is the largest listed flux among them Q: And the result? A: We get 8.19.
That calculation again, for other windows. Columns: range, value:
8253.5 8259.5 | 7.78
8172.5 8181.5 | 8.28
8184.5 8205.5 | 7.87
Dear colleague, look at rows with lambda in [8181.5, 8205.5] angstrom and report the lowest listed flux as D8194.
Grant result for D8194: 7.54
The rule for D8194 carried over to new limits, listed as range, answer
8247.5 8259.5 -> 7.74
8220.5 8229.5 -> 7.89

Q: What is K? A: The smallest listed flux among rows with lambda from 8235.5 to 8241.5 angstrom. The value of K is 7.96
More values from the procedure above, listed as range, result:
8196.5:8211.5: 7.56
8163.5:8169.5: 8.24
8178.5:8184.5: 8.03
